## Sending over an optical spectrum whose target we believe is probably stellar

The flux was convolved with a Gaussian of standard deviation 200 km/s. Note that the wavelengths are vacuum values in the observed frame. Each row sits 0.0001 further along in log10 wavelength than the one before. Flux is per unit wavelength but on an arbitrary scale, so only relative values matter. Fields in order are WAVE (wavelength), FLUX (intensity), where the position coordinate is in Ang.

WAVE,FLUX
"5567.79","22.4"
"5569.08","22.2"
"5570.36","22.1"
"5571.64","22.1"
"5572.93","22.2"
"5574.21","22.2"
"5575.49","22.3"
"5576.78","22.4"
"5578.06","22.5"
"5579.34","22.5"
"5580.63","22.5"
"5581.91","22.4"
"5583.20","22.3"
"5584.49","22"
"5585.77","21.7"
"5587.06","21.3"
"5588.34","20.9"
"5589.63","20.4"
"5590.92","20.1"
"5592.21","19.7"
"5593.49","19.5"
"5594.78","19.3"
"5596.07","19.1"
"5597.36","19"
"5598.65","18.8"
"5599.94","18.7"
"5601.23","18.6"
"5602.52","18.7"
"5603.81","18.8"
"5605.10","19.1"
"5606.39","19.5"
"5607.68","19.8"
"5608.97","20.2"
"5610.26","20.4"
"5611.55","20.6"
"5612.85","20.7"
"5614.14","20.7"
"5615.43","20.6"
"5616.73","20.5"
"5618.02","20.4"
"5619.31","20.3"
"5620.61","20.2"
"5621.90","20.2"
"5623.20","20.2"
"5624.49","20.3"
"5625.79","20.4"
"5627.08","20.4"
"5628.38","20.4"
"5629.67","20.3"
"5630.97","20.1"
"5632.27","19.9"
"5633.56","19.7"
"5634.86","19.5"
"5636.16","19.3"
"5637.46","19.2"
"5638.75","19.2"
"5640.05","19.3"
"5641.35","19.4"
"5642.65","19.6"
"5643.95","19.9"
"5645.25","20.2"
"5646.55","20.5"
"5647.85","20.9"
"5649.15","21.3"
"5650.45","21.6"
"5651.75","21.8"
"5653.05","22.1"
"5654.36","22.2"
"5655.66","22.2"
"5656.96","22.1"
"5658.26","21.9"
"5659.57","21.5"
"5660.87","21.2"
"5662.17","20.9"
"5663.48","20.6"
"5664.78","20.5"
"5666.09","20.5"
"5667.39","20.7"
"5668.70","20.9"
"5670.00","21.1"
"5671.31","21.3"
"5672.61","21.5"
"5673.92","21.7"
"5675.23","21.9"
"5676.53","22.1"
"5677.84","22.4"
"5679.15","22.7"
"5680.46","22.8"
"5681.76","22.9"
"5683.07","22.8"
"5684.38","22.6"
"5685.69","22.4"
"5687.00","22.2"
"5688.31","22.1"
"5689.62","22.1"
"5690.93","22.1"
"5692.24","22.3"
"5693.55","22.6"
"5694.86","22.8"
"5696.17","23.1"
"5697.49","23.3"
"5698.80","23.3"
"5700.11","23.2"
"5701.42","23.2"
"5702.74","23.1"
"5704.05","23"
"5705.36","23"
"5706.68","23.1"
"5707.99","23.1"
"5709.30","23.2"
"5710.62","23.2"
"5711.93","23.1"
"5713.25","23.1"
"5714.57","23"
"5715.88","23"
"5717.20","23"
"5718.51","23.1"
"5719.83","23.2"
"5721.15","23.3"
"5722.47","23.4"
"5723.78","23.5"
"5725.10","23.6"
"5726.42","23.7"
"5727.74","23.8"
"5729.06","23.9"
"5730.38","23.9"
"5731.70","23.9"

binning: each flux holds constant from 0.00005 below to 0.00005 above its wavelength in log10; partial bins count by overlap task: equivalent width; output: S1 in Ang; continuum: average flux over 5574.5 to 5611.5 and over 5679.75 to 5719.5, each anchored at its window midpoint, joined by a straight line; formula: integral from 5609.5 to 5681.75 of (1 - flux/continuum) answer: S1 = 2.9 Ang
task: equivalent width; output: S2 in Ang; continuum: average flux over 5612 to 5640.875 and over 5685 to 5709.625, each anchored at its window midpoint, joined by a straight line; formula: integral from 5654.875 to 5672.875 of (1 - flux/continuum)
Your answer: 0.3 Ang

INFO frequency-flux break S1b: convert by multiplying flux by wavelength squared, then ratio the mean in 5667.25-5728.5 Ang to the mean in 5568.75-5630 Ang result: 1.14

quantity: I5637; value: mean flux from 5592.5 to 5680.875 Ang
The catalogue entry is 20.5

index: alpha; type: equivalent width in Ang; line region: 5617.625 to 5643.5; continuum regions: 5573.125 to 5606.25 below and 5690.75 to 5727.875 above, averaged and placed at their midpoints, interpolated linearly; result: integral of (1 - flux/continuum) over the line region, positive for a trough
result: 1.86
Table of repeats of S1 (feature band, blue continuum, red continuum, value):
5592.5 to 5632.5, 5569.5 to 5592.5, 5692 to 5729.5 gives 4.1 Ang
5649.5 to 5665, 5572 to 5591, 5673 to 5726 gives 0.6 Ang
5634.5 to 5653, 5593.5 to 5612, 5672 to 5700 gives 0.6 Ang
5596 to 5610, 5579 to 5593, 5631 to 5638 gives 1.1 Ang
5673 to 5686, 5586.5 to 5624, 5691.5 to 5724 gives -0.1 Ang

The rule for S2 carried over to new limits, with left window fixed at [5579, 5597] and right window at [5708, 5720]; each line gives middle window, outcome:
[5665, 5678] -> 0.6 Ang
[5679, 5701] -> 0.0 Ang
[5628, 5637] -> 0.8 Ang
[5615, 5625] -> 0.5 Ang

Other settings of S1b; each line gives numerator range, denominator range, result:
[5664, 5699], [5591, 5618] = 1.16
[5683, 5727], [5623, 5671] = 1.14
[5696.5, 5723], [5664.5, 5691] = 1.07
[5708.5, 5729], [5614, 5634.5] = 1.19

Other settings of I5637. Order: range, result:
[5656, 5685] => 21.7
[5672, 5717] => 22.7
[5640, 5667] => 21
